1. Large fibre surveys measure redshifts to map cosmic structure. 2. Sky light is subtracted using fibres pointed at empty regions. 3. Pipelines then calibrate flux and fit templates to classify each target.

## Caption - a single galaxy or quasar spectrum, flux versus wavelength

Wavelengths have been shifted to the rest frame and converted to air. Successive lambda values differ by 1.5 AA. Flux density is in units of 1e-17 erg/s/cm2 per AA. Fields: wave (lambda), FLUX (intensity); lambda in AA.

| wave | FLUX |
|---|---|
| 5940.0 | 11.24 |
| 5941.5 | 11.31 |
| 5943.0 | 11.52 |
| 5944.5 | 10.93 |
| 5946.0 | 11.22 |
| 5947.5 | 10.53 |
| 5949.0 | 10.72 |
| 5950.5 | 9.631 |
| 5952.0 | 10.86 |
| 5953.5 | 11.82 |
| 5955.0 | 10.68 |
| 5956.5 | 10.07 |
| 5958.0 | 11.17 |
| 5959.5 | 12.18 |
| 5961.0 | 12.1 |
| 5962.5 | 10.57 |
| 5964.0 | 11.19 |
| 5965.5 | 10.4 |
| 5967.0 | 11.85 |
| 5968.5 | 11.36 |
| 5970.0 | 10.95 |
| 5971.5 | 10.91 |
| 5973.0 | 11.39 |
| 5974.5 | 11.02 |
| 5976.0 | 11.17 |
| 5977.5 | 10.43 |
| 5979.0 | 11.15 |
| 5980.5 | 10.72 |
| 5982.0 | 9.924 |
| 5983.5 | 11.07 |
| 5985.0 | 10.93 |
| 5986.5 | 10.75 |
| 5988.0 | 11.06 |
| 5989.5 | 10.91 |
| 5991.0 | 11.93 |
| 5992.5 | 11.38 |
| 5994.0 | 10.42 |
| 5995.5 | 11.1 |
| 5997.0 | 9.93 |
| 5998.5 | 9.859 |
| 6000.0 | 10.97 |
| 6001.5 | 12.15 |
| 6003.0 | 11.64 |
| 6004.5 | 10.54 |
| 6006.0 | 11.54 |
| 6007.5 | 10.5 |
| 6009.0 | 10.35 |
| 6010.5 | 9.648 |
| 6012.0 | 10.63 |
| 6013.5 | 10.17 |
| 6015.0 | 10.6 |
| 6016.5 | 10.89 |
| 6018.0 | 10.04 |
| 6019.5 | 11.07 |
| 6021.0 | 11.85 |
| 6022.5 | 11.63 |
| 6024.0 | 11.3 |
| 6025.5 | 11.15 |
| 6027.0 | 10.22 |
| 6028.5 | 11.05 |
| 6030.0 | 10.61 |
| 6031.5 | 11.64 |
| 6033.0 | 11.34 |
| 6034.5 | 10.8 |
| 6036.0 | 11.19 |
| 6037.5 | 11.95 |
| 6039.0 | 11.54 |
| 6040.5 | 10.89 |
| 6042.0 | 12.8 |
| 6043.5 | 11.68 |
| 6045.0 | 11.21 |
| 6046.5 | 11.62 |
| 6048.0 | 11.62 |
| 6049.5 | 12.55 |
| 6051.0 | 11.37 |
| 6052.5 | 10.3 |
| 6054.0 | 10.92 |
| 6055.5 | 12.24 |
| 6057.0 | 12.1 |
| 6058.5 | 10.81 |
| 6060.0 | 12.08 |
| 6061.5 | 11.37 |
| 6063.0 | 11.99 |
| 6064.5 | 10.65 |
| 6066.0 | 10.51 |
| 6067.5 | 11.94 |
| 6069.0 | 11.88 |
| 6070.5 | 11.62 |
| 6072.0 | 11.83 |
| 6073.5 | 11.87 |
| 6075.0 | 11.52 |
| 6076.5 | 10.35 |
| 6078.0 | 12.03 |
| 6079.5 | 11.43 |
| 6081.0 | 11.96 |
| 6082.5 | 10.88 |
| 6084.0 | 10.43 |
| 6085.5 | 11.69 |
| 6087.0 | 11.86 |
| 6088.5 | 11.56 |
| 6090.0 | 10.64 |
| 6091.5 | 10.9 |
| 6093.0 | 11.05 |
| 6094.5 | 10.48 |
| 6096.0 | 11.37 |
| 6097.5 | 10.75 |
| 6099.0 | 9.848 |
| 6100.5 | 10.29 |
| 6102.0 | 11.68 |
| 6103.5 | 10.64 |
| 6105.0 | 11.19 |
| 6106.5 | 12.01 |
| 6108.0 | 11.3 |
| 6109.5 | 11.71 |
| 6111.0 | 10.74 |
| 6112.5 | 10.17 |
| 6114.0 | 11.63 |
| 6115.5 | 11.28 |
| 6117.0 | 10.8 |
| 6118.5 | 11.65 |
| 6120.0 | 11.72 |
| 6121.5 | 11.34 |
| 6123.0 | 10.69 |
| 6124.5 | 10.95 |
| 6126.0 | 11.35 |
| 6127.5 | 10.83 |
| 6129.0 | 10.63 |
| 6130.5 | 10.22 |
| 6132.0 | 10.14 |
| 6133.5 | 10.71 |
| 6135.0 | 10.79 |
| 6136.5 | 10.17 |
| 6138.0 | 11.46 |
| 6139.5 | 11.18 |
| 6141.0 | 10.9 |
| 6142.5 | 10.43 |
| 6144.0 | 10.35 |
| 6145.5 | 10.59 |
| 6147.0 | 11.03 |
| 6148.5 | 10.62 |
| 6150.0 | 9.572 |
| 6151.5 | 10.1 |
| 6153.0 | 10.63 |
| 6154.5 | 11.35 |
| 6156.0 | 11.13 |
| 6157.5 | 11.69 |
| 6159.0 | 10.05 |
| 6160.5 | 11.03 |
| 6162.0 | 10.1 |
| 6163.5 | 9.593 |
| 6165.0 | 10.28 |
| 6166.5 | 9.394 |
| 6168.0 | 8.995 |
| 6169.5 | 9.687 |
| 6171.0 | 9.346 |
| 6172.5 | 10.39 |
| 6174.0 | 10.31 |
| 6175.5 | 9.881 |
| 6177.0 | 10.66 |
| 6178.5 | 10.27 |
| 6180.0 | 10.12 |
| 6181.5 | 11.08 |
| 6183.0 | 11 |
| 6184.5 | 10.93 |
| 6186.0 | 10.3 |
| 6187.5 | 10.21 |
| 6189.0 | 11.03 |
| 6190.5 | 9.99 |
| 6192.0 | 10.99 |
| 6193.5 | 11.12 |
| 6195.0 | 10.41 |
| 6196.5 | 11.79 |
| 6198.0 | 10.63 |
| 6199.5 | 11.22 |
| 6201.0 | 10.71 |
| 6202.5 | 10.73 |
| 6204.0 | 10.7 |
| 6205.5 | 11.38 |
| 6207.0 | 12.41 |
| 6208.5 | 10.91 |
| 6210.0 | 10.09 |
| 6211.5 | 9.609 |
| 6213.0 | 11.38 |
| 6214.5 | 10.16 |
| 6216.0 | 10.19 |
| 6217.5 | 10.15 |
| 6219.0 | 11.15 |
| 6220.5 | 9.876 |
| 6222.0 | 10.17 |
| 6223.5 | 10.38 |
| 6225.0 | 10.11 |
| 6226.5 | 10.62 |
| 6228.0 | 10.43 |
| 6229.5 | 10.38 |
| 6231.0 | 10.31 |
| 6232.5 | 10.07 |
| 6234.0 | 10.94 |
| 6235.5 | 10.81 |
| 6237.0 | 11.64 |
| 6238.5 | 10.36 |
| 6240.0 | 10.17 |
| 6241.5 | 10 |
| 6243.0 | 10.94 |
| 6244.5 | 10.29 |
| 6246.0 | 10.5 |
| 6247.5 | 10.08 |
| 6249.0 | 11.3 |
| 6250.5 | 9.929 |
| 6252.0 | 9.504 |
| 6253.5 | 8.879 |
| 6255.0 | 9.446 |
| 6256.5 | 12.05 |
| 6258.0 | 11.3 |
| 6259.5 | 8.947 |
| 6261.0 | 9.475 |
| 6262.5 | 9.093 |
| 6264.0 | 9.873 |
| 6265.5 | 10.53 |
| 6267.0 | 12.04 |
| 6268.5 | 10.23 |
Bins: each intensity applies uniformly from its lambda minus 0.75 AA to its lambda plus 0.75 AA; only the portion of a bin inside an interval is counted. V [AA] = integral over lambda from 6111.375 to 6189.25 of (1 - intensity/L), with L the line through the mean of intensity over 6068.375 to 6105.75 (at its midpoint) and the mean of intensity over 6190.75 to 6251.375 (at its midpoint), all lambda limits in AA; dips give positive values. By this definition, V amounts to 2.4 AA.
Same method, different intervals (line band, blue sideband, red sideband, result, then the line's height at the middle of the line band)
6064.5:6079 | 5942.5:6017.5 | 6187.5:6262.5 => -1.0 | 10.8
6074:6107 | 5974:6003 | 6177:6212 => -0.8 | 10.8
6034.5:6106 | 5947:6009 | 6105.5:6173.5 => -3.6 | 10.8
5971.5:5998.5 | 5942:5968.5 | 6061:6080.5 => 0.7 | 11.1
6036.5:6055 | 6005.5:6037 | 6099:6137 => -1.1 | 10.9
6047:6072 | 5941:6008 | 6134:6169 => -1.8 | 10.8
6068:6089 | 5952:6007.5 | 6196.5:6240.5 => -1.2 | 10.9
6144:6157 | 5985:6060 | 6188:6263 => 0.1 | 10.7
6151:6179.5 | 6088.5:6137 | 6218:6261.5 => 1.2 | 10.7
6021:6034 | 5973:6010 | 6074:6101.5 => -0.2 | 11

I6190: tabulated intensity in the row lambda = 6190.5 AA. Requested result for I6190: 9.99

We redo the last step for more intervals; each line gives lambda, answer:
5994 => 10.42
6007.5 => 10.5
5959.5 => 12.18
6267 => 12.04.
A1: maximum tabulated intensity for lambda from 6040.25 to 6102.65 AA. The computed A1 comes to 12.8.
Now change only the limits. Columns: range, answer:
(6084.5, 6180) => 12.01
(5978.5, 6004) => 12.15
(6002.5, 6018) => 11.64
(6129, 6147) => 11.46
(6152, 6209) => 12.41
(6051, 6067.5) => 12.24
